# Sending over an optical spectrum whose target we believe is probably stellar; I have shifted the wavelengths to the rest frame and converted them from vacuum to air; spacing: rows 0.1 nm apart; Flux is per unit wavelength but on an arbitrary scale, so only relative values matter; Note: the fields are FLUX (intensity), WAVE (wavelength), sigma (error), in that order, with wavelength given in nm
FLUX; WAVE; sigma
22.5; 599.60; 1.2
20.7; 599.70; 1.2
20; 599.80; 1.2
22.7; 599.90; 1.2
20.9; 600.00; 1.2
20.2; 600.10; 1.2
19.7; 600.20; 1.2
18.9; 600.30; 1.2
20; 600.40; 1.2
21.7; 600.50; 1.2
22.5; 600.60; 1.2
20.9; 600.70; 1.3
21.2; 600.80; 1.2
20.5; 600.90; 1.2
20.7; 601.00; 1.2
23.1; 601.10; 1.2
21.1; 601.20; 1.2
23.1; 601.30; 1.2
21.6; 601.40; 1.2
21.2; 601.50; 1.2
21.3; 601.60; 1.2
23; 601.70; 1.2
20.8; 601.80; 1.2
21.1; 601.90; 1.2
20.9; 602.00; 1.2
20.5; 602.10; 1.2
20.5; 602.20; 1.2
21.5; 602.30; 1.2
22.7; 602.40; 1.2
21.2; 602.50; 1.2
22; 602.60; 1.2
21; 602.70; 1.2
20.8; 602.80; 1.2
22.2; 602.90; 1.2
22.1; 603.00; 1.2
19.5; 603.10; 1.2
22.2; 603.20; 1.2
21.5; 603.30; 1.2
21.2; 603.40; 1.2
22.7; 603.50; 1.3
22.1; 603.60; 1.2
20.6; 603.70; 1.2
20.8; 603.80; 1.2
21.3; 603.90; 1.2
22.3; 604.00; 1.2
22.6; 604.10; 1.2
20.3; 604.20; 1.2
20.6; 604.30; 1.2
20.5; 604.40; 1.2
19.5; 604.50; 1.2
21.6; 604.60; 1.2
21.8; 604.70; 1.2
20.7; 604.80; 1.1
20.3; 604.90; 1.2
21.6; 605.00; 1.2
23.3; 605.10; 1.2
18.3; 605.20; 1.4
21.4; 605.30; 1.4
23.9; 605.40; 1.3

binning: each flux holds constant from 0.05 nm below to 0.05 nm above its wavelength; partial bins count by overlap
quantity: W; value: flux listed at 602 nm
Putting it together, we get 20.9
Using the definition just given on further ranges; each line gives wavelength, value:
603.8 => 20.8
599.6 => 22.5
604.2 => 20.3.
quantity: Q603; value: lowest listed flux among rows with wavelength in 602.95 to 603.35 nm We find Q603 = 19.5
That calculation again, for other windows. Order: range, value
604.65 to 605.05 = 20.3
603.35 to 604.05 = 20.6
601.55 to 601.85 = 20.8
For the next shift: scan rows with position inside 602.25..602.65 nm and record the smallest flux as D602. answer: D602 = 21.2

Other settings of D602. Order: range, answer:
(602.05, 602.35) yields 20.5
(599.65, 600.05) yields 20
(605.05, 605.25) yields 18.3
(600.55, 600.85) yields 20.9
